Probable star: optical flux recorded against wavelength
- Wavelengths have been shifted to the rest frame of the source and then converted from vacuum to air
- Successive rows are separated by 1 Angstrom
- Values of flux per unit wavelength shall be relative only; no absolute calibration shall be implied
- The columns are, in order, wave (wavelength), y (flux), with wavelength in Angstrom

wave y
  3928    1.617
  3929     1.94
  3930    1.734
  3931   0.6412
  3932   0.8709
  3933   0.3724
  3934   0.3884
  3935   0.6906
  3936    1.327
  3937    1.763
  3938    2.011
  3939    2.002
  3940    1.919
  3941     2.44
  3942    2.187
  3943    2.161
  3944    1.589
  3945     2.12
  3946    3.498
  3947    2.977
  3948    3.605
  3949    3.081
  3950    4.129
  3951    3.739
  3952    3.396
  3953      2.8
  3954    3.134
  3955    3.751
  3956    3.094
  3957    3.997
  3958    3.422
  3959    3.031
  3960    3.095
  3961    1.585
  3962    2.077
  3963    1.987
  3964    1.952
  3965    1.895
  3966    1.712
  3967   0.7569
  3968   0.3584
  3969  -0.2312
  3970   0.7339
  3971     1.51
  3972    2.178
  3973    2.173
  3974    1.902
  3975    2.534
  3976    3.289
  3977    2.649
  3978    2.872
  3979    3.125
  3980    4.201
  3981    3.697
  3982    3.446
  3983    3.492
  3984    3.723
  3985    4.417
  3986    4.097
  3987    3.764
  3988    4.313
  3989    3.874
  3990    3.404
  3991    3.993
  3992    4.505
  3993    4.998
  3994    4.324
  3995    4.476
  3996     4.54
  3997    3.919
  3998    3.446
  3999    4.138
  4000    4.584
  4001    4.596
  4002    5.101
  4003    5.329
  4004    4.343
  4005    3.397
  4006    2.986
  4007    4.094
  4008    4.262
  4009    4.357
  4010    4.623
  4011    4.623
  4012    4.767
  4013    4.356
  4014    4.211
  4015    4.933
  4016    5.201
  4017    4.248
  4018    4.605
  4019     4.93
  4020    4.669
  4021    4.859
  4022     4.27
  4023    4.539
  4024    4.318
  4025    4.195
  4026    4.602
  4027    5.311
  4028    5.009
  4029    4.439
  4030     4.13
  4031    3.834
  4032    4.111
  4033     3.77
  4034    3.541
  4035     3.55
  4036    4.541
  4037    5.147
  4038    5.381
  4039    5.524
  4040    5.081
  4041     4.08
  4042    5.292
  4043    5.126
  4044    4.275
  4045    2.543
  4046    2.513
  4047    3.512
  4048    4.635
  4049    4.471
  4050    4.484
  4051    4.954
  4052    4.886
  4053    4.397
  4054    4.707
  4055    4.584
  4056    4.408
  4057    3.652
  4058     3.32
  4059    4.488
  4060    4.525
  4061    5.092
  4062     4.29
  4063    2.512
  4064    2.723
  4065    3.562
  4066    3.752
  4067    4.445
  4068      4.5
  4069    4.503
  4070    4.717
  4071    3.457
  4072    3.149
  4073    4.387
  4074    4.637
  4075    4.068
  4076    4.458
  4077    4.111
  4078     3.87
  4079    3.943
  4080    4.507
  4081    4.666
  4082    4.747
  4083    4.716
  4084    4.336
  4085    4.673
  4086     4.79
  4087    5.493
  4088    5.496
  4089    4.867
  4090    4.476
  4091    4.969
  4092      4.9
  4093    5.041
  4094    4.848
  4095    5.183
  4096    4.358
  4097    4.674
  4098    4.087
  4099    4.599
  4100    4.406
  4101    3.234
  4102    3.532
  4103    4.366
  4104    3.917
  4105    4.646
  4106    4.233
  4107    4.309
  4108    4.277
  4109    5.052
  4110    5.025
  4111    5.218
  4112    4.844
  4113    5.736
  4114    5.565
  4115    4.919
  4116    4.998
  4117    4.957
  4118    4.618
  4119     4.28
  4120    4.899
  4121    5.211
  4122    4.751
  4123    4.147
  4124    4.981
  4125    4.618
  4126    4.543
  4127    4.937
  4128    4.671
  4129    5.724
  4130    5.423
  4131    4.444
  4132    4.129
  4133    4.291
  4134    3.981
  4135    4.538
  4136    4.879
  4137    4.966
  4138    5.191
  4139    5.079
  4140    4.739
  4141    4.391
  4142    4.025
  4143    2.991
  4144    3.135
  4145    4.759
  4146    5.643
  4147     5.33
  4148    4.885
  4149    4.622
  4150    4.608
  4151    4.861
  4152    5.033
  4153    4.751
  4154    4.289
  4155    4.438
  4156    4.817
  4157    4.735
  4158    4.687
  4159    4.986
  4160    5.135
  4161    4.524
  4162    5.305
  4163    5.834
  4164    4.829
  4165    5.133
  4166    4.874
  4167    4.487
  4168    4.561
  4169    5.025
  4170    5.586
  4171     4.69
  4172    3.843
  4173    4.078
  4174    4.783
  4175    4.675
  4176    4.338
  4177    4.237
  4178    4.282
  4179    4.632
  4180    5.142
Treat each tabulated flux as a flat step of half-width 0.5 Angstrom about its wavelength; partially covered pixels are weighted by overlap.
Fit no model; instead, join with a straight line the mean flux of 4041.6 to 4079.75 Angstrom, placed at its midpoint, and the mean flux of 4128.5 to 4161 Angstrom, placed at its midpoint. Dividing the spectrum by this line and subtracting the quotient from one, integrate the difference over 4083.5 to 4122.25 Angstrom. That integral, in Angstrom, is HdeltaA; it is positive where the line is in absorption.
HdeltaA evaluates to -2.7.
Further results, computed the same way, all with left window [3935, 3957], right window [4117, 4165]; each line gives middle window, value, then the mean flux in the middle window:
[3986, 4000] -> -4.27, 4.15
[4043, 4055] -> -1.34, 4.19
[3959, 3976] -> 6.89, 1.73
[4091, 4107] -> -0.51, 4.42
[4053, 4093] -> -3.13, 4.33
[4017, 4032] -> -4.38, 4.53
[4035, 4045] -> -2.96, 4.75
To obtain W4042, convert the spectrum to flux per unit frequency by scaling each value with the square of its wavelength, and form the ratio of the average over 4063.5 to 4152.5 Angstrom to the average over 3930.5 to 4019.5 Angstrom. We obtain 1.6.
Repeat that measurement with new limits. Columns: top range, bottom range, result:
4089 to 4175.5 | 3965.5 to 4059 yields 1.26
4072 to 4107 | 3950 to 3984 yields 1.86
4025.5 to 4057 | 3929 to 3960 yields 1.92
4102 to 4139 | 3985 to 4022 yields 1.15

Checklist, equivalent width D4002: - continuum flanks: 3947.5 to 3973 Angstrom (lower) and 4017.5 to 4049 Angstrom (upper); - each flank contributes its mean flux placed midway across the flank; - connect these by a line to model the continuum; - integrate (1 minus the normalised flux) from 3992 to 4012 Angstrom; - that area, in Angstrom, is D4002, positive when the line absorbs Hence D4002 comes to -4.5 Angstrom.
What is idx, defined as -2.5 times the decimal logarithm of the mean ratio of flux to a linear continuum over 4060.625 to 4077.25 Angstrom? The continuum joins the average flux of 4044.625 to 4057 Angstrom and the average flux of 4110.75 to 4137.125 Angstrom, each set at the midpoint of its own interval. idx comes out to 0.08 mag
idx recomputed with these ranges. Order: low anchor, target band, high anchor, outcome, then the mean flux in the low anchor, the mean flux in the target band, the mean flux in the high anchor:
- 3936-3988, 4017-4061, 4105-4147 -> -0.22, 2.65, 4.41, 4.72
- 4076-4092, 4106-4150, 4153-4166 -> 0.01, 4.65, 4.73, 4.89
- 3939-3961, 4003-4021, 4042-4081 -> -0.22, 2.95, 4.43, 4.13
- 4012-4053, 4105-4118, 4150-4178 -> -0.06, 4.46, 4.91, 4.75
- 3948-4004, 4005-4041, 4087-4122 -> -0.19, 3.22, 4.47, 4.71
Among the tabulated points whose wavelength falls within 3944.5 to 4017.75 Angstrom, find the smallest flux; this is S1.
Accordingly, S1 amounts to -0.2312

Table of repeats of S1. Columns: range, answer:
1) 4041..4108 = 2.512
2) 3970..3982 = 0.7339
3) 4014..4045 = 2.543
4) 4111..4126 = 4.147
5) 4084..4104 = 3.234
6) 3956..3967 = 0.7569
